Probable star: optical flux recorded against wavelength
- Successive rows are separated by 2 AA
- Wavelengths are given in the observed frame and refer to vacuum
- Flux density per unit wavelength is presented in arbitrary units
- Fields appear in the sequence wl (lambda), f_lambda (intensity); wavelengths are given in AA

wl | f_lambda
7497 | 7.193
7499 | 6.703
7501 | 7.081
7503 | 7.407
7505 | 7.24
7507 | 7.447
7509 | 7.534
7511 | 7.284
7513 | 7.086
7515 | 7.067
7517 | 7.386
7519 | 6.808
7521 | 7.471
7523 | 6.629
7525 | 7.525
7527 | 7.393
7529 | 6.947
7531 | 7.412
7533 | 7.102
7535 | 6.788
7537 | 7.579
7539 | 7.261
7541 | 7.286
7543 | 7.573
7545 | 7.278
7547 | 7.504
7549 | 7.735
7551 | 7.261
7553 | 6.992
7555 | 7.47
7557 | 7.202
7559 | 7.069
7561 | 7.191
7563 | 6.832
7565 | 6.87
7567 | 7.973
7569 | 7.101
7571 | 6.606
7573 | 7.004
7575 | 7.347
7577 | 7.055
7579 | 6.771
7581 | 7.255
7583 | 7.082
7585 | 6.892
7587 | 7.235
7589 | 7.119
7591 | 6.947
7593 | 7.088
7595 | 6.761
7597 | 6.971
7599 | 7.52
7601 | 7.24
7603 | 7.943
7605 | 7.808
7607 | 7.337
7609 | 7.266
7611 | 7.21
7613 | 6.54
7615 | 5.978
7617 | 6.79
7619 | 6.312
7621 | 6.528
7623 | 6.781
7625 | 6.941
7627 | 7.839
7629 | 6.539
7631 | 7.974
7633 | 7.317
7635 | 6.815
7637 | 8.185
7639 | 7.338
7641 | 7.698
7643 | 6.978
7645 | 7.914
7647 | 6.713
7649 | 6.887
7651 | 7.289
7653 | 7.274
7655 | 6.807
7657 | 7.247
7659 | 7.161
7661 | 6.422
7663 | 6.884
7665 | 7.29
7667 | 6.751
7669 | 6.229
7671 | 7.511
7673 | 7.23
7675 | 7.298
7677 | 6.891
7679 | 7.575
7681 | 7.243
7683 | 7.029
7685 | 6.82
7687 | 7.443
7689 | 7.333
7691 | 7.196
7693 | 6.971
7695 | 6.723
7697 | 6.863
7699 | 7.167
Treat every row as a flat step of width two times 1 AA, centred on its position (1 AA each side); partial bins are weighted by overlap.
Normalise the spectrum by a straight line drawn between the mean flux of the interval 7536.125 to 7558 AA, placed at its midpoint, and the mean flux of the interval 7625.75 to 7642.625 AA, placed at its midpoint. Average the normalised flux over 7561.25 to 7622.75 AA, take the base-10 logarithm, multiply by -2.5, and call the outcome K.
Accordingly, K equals 0.05 mag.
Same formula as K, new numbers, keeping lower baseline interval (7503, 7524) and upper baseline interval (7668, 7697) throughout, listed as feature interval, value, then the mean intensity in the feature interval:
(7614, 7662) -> 0.008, 7.07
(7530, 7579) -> -0.006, 7.22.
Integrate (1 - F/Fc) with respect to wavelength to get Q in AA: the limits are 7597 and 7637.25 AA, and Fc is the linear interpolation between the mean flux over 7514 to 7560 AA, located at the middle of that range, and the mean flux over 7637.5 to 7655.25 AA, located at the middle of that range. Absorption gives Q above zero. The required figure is 0.7 AA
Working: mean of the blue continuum 7.25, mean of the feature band 7.12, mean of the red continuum 7.26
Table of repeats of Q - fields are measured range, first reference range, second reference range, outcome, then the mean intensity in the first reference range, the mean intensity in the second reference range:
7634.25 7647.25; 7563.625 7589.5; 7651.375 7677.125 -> -0.7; 7.1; 7.01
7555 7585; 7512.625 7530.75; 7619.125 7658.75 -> 0.3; 7.16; 7.19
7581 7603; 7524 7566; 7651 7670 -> -0.1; 7.25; 6.92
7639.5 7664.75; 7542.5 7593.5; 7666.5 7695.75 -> 0.0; 7.17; 7.09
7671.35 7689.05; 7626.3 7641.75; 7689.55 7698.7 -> -0.3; 7.45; 6.98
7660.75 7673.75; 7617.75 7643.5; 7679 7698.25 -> 0.4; 7.17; 7.1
